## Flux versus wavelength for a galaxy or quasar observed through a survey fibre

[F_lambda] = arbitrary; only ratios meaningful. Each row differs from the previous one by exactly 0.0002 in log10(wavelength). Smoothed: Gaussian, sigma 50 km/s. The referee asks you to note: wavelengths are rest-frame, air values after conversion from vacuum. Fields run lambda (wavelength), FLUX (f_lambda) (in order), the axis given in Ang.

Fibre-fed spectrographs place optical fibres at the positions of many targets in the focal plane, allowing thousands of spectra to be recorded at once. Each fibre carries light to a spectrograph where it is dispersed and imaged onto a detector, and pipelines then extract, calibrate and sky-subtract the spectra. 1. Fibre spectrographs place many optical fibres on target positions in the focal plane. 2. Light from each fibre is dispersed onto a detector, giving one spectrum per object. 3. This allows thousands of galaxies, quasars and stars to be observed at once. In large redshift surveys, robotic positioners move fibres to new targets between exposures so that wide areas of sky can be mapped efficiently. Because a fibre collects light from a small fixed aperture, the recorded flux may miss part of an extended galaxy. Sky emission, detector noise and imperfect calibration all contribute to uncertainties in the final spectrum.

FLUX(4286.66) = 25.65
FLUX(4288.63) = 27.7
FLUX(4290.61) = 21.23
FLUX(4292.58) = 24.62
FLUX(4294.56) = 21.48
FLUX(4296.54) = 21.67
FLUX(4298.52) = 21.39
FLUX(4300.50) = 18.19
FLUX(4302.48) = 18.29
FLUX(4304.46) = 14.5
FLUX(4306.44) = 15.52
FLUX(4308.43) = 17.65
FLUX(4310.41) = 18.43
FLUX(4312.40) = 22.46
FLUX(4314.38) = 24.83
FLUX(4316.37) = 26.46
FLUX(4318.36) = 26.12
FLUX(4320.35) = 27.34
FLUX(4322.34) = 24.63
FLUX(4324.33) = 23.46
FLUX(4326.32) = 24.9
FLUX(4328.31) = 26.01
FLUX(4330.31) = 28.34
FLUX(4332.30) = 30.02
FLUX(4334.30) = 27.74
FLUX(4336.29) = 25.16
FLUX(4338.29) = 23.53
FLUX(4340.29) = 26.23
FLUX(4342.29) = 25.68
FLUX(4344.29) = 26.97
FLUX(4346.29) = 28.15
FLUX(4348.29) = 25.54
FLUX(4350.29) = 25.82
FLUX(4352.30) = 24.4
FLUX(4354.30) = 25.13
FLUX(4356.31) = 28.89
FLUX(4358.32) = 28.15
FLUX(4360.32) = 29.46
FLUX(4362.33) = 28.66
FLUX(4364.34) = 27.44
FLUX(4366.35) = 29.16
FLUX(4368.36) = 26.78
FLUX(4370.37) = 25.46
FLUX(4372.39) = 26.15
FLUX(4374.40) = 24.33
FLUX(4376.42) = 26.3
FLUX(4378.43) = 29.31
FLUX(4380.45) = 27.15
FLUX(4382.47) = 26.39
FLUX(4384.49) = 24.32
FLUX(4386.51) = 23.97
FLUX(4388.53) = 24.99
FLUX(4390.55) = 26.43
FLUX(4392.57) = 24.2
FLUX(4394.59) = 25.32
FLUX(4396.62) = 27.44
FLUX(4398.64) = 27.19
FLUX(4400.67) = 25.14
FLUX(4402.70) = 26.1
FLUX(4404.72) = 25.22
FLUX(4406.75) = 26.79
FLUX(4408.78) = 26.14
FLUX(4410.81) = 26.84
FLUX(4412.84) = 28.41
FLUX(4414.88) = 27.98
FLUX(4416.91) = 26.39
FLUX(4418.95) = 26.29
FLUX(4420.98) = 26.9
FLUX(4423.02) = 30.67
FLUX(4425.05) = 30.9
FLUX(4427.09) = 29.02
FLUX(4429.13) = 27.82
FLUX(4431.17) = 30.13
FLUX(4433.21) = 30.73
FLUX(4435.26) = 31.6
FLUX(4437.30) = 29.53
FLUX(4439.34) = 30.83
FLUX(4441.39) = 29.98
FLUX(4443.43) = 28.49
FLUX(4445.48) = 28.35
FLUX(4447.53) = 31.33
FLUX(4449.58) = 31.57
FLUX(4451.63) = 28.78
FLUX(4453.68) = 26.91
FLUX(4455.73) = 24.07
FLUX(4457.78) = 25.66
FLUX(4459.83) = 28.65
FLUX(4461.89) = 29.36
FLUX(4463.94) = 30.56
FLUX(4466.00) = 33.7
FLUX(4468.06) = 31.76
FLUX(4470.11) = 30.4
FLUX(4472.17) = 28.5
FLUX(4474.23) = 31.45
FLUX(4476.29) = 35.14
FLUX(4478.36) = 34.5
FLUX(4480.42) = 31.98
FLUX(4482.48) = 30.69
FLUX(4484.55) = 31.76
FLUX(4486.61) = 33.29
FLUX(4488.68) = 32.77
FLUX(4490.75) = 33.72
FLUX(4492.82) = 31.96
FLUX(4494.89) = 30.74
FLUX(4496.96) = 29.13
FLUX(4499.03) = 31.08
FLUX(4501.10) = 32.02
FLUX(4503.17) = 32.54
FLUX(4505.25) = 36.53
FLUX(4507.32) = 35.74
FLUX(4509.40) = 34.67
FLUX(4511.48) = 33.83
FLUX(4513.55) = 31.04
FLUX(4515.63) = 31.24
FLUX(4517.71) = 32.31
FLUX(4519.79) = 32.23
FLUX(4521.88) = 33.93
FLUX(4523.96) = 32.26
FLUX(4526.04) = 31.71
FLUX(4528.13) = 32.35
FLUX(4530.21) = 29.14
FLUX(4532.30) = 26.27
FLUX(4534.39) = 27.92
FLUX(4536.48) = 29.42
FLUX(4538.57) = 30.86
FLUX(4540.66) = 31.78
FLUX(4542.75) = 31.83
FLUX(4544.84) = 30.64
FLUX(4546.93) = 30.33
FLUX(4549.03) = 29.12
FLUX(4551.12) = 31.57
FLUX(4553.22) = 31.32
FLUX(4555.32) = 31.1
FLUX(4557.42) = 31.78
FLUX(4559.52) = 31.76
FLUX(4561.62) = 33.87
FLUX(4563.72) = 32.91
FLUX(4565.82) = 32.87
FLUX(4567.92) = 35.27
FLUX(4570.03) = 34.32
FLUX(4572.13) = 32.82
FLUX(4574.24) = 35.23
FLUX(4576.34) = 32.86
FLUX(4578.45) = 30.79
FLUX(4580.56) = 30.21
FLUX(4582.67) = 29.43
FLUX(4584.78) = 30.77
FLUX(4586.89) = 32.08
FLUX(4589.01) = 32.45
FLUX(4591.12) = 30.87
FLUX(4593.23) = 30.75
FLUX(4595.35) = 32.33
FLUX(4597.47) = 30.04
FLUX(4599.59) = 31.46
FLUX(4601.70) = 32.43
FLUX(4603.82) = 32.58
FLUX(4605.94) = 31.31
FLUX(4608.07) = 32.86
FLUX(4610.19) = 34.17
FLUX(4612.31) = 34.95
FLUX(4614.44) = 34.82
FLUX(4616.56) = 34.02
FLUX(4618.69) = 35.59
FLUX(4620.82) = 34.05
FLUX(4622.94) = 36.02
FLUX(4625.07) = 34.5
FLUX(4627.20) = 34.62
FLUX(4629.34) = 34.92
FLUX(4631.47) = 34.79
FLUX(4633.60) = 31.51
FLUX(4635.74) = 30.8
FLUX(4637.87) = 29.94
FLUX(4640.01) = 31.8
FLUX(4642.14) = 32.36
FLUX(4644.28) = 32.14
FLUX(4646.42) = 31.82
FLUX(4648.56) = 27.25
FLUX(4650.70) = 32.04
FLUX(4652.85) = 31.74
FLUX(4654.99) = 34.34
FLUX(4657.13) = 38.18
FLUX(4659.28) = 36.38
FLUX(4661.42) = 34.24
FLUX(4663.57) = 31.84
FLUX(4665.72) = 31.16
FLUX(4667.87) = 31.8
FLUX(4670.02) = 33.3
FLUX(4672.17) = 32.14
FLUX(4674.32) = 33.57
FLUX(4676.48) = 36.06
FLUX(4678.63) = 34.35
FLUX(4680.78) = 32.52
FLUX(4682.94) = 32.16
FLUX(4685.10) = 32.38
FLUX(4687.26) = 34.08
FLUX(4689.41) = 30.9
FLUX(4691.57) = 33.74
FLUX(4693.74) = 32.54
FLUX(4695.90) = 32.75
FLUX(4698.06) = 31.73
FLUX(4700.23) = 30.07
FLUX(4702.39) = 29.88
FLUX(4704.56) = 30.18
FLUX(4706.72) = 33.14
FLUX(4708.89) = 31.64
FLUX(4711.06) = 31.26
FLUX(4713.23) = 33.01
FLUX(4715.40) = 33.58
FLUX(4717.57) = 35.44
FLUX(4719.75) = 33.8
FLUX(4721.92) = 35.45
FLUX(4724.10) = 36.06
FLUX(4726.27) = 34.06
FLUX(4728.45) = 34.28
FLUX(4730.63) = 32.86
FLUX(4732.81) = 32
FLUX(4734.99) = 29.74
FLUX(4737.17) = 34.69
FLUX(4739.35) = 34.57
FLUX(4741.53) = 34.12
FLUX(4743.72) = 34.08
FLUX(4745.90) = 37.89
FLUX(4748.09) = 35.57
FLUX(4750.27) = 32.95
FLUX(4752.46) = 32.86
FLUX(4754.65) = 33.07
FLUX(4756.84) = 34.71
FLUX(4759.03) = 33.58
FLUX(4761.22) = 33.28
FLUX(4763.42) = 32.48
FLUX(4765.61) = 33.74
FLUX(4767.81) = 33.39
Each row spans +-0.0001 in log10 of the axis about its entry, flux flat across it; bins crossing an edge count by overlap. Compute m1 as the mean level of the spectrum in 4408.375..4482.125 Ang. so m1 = 29.5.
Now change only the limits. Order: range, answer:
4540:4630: 32.5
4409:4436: 28.6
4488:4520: 32.6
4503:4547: 31.8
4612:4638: 34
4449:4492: 30.7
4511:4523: 32.4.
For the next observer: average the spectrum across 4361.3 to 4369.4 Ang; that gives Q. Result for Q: 28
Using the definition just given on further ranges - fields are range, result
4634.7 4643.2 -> 31.3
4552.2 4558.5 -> 31.4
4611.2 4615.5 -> 34.9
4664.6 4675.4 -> 32.4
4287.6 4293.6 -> 24.5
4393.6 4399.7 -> 26.6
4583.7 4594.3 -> 31.4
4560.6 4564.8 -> 33.4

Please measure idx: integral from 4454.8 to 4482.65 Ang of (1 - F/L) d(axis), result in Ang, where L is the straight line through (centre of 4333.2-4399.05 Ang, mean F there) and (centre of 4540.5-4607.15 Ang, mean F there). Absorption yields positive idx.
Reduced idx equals -1.3 Ang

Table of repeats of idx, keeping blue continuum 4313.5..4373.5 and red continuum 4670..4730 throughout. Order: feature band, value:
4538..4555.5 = -0.42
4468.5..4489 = -2.13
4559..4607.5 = -2.01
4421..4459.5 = -1.19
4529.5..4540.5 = 0.39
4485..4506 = -2.15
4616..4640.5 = -1.45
